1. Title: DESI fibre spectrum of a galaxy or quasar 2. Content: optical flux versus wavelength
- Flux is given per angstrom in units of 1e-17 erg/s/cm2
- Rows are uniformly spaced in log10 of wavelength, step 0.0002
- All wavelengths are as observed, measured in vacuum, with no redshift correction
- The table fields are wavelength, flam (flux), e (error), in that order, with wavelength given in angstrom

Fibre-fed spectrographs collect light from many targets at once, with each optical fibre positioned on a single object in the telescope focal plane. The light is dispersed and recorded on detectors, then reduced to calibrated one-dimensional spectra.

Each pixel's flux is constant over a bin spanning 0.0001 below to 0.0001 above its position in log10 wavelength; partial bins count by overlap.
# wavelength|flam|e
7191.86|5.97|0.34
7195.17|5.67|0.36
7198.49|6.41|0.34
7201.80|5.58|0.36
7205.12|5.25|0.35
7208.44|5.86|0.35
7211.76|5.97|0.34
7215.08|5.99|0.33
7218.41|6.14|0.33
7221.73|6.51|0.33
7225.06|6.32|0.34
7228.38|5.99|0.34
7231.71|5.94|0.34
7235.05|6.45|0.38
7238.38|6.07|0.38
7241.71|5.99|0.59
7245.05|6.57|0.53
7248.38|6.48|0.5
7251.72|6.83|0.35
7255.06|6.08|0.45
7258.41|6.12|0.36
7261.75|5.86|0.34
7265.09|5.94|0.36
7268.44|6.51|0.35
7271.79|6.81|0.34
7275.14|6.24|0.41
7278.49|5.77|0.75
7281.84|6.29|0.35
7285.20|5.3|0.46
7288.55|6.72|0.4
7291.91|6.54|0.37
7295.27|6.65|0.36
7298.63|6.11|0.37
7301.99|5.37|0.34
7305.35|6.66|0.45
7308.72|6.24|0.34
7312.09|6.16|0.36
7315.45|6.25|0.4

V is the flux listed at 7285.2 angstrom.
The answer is 5.3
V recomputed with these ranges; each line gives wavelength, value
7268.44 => 6.51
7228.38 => 5.99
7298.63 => 6.11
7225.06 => 6.32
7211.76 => 5.97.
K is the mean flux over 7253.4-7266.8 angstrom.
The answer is 6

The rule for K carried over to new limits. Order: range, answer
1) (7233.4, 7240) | 6.26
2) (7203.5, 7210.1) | 5.56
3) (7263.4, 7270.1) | 6.22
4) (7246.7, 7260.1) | 6.38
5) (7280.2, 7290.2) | 6.1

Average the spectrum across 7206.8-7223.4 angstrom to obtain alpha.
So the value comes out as 6.09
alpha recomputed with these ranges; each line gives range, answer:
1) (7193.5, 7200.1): 6.03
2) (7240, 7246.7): 6.28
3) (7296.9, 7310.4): 6.1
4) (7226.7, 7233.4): 5.97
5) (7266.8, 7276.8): 6.52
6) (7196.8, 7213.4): 5.81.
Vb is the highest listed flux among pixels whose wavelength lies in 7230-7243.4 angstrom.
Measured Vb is 6.45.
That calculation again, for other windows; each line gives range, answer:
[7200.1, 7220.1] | 6.14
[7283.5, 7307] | 6.72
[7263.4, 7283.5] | 6.81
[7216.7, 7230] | 6.51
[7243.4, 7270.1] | 6.83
